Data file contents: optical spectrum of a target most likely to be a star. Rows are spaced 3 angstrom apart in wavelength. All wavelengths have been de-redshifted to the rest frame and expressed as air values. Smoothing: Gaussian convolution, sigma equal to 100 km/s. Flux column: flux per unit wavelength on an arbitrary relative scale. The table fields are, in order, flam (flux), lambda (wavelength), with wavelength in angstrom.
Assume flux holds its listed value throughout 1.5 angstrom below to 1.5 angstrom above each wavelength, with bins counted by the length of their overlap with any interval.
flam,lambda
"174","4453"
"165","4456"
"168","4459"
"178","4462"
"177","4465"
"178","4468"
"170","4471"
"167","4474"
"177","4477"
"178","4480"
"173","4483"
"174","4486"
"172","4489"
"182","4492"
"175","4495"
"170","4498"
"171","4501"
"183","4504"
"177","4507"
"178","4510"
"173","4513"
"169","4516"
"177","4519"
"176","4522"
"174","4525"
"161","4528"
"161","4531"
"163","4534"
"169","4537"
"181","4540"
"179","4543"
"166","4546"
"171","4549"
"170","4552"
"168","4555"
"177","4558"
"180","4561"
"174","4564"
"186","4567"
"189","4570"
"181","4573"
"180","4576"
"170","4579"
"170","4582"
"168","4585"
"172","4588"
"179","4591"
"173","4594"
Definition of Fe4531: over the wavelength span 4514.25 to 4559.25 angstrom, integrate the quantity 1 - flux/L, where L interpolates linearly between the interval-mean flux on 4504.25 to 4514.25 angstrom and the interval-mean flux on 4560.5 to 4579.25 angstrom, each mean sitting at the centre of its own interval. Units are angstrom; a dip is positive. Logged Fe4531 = 2.0 angstrom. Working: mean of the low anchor 177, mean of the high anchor 181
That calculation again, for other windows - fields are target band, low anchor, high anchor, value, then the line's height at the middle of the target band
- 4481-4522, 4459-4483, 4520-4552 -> -0.6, 172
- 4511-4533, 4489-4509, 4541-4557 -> 0.5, 174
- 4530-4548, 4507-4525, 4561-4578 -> 0.8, 178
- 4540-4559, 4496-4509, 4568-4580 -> 0.7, 179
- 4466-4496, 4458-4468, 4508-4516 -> 0.0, 175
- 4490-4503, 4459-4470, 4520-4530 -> -0.1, 173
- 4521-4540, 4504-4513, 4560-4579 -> 1.1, 179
